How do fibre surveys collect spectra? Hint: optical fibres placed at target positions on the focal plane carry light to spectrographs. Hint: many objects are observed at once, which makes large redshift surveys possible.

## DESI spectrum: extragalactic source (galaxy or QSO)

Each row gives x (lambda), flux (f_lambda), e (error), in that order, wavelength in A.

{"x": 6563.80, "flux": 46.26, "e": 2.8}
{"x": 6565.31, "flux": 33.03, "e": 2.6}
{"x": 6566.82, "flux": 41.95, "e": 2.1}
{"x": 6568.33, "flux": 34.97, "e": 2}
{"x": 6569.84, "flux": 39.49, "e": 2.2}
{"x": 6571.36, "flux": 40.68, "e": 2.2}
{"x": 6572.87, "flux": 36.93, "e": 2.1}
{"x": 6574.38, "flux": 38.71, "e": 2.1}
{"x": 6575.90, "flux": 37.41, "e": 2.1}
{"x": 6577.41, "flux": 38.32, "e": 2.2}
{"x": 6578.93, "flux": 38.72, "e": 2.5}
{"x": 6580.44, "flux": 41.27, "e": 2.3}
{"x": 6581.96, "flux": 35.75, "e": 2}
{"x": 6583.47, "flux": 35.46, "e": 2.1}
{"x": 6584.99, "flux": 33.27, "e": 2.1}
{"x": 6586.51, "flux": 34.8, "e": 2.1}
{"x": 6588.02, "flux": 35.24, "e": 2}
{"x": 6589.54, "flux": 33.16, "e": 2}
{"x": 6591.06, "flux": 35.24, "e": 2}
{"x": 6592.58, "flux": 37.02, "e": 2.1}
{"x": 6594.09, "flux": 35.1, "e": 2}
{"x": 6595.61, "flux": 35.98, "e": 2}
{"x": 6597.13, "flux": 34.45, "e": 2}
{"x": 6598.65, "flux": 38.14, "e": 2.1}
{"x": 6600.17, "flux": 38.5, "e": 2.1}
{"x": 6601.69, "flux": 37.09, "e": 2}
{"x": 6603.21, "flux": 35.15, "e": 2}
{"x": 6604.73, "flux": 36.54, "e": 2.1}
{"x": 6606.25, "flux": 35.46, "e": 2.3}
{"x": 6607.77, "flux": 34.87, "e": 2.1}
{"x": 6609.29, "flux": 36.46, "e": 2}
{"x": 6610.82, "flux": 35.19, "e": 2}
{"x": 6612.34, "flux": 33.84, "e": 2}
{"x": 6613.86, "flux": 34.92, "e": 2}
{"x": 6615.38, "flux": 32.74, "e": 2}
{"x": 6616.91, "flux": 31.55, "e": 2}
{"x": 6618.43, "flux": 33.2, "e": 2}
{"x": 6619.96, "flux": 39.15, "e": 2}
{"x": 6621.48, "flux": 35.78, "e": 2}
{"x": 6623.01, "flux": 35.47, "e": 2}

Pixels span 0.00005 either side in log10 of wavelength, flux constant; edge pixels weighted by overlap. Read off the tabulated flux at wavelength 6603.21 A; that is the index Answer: 35.15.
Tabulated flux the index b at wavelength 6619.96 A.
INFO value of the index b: 39.15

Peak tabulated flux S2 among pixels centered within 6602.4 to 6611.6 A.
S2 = 36.54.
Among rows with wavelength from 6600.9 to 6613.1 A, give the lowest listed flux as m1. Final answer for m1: 33.84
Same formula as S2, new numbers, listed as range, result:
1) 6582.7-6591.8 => 35.46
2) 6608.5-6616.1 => 36.46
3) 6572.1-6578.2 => 38.71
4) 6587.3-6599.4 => 38.14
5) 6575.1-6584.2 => 41.27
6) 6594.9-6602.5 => 38.5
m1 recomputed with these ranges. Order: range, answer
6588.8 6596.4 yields 33.16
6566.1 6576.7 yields 34.97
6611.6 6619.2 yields 31.55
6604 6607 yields 35.46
